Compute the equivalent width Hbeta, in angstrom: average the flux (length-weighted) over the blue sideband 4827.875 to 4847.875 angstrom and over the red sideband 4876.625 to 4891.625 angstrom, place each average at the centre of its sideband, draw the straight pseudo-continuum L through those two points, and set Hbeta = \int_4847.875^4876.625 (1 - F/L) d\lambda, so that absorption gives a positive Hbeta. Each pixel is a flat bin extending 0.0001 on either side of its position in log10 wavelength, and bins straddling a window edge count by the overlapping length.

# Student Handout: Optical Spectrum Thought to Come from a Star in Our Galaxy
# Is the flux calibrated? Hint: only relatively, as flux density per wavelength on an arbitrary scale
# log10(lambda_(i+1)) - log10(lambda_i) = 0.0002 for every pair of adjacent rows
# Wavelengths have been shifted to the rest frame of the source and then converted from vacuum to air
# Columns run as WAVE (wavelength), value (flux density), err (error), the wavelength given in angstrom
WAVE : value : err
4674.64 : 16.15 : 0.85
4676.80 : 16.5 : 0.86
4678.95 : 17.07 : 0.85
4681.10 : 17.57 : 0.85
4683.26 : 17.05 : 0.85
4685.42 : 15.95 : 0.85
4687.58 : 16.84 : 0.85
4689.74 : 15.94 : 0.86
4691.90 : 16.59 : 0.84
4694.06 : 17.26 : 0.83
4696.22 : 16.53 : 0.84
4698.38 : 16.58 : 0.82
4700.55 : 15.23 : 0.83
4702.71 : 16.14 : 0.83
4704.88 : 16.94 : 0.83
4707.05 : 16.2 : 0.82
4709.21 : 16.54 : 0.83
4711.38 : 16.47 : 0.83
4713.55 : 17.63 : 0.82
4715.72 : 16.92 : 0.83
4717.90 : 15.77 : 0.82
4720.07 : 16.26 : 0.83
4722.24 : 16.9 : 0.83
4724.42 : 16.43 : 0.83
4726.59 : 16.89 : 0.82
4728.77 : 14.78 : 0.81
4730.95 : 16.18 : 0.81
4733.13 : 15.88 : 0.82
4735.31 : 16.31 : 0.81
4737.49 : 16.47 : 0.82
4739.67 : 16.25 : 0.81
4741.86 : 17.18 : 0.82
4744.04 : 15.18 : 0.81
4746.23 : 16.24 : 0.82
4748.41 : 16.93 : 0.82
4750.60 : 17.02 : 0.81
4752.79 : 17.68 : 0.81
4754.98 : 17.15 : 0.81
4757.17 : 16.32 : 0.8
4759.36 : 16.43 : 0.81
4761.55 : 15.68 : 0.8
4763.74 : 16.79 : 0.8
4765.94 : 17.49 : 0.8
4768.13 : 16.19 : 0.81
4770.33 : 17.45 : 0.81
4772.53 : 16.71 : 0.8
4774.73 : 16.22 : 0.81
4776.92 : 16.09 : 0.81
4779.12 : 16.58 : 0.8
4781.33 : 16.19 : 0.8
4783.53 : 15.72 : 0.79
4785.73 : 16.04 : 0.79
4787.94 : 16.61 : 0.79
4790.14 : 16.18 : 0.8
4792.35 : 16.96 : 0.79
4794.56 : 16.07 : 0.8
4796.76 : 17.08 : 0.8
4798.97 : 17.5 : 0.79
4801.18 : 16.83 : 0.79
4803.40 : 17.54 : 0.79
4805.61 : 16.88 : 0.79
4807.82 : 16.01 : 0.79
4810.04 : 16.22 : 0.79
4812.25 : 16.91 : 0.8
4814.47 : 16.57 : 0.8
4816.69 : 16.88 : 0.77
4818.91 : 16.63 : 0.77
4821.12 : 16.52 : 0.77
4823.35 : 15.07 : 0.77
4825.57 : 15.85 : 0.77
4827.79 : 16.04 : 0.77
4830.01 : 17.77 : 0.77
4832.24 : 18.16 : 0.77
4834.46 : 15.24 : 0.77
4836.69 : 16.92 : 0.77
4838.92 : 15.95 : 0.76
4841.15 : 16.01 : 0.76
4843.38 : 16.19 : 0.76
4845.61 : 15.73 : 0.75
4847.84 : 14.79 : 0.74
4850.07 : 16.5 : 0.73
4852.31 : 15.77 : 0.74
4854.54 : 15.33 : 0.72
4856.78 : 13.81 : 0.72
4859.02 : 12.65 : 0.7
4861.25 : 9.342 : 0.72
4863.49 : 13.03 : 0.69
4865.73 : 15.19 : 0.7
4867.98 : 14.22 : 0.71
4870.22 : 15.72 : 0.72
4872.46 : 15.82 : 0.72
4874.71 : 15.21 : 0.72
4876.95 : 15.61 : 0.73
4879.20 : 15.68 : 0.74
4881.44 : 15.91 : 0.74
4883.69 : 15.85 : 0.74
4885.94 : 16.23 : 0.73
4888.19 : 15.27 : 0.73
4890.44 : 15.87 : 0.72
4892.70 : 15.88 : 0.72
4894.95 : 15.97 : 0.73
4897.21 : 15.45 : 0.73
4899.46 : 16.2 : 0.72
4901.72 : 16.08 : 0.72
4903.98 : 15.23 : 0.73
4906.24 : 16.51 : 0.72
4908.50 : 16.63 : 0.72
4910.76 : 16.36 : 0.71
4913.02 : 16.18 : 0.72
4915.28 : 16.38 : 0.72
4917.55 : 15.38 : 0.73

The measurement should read 2.9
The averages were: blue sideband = 16.4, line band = 14.4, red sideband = 15.8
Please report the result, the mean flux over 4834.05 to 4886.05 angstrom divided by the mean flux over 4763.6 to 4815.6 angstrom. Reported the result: 0.91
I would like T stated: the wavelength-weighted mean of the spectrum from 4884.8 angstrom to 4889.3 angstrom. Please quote 15.8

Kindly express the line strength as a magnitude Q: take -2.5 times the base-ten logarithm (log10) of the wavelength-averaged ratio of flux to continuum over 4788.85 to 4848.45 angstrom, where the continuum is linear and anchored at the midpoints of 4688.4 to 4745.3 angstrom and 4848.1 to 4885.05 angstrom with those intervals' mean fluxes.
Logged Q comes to -0.083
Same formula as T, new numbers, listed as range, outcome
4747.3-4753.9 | 17.2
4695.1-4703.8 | 16.1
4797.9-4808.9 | 16.9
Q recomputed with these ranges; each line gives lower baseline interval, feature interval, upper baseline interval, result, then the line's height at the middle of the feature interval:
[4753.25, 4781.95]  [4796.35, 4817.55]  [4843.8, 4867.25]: -0.09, 15.6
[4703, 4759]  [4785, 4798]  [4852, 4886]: -0.06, 15.7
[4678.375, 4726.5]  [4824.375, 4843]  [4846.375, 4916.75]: -0.06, 15.7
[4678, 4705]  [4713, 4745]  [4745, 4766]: 0.02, 16.7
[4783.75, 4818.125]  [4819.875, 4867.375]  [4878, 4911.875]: 0.07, 16.3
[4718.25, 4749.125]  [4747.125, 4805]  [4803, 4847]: -0.02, 16.3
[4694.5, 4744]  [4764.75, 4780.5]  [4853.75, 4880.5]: -0.07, 15.6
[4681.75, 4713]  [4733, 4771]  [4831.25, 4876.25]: -0.04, 16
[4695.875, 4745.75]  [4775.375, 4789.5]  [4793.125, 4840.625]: 0.02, 16.5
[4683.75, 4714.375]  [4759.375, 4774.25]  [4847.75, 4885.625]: -0.06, 15.8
